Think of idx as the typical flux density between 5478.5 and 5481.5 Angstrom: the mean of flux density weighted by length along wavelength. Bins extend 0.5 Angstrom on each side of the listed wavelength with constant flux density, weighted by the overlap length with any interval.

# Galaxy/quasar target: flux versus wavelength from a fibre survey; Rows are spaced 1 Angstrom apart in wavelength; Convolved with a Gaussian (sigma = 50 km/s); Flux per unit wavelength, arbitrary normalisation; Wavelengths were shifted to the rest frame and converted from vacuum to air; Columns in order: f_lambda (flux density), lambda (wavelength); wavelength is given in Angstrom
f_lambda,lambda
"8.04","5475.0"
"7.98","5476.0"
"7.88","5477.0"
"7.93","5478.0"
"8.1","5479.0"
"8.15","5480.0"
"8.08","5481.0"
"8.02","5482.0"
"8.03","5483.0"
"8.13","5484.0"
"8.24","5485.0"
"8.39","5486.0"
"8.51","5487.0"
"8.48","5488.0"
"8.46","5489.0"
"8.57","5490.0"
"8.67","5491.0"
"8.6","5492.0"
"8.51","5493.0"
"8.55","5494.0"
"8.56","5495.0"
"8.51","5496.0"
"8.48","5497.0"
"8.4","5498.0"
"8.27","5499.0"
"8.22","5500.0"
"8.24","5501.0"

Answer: 8.11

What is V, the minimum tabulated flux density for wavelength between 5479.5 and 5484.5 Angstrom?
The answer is 8.02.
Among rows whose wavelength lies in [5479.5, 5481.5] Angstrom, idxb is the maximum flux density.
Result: 8.15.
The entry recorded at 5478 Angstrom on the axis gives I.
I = 7.93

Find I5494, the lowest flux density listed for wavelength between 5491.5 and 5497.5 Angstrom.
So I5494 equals 8.48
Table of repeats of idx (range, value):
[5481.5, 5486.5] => 8.16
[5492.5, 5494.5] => 8.53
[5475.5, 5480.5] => 8.01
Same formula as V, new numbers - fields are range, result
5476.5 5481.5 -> 7.88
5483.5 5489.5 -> 8.13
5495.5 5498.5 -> 8.4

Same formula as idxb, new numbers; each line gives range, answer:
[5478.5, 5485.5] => 8.24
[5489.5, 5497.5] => 8.67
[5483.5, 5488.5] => 8.51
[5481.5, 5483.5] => 8.03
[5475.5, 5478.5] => 7.98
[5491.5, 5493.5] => 8.6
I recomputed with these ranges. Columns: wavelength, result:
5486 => 8.39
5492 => 8.6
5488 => 8.48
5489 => 8.46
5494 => 8.55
